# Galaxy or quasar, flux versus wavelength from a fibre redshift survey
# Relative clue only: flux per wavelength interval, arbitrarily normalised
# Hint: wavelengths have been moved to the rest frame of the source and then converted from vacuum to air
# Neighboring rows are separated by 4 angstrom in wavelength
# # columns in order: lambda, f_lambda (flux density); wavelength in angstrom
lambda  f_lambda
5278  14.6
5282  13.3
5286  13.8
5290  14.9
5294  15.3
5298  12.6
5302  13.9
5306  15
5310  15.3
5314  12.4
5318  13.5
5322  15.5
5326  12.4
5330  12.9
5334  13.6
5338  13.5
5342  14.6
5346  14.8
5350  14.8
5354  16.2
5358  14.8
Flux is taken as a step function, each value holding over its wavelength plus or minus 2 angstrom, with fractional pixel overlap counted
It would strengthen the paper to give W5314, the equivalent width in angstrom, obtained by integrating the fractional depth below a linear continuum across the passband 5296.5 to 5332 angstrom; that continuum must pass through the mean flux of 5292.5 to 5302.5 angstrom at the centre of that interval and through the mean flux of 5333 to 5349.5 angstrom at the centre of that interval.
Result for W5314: 0.7 angstrom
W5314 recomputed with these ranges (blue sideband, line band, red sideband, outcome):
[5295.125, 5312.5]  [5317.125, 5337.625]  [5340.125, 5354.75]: 1.48 angstrom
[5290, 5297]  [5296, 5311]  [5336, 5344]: 0.52 angstrom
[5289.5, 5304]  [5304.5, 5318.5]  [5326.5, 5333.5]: -0.50 angstrom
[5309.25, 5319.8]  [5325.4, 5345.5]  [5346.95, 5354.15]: 1.32 angstrom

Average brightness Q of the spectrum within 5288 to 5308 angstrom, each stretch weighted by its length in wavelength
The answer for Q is 14.3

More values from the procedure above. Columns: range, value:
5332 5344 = 13.9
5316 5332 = 13.6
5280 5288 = 13.6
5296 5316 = 13.8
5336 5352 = 14.4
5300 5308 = 14.4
